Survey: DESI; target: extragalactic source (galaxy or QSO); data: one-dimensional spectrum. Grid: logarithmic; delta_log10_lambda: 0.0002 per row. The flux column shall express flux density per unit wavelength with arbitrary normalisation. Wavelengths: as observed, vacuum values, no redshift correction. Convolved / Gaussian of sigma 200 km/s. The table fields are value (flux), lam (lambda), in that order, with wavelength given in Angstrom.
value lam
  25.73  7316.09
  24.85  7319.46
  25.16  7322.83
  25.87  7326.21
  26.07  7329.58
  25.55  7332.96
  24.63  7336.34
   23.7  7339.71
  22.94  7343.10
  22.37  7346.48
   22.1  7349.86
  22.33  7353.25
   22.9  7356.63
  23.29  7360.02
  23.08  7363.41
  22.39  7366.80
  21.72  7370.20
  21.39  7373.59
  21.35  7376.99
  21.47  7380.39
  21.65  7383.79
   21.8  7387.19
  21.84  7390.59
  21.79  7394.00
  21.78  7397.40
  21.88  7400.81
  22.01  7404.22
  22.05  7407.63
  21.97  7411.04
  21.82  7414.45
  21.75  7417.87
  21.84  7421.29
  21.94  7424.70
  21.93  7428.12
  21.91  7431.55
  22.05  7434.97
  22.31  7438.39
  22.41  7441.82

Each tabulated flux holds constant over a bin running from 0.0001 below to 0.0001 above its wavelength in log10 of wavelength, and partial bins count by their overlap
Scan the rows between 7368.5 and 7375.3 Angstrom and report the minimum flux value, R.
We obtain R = 21.39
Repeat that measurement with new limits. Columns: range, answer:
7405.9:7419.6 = 21.75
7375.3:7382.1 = 21.35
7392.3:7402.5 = 21.78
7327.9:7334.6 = 25.55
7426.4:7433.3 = 21.91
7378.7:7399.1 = 21.47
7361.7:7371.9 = 21.72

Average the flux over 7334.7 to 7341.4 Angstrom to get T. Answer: 24.2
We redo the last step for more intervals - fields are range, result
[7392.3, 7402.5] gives 21.8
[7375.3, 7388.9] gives 21.6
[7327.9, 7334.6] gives 25.8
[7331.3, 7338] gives 25.1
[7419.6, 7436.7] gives 21.9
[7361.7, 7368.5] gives 22.7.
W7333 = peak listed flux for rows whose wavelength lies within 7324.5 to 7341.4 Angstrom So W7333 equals 26.07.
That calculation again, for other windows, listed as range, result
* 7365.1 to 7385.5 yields 22.39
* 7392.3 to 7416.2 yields 22.05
